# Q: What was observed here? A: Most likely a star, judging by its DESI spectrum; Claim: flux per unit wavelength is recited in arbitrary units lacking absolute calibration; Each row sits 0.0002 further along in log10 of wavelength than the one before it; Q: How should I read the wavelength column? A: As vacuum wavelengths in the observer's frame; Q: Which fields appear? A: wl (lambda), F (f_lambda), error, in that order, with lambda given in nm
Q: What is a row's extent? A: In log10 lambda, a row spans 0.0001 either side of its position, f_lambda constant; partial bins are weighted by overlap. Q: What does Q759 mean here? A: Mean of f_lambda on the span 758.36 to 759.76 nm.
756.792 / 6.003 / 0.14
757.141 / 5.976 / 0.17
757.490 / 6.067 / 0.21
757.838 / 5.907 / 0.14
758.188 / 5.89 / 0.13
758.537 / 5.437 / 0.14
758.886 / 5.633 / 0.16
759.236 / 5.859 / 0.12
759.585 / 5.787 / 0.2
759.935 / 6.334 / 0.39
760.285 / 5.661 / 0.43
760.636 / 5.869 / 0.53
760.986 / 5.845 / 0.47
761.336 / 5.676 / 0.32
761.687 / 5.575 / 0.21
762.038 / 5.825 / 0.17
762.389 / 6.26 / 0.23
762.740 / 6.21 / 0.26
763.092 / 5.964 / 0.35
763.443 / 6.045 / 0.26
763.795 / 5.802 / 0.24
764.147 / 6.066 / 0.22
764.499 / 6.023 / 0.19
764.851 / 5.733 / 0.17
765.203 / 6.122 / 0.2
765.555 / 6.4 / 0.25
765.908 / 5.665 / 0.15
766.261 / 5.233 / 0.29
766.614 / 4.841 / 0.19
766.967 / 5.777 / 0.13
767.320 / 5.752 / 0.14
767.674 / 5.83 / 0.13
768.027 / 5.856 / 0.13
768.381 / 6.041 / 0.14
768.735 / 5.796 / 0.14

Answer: 5.68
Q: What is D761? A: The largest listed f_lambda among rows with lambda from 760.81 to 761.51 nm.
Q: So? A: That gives 5.845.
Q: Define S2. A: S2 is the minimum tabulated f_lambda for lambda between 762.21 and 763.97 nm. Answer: 5.802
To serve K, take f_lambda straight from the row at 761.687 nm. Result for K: 5.575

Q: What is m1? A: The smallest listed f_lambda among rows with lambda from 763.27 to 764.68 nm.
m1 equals 5.802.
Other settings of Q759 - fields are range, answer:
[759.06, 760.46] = 5.91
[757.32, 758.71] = 5.83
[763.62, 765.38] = 5.95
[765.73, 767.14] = 5.38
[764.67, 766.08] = 5.98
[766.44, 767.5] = 5.46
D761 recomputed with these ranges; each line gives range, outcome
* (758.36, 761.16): 6.334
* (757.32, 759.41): 6.067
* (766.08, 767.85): 5.83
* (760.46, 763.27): 6.26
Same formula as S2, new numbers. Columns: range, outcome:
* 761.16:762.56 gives 5.575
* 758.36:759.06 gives 5.437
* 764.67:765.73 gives 5.733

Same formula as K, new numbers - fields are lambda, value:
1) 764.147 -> 6.066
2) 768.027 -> 5.856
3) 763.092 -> 5.964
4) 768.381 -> 6.041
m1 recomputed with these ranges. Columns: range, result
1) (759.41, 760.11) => 5.787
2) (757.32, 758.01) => 5.907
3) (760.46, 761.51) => 5.676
